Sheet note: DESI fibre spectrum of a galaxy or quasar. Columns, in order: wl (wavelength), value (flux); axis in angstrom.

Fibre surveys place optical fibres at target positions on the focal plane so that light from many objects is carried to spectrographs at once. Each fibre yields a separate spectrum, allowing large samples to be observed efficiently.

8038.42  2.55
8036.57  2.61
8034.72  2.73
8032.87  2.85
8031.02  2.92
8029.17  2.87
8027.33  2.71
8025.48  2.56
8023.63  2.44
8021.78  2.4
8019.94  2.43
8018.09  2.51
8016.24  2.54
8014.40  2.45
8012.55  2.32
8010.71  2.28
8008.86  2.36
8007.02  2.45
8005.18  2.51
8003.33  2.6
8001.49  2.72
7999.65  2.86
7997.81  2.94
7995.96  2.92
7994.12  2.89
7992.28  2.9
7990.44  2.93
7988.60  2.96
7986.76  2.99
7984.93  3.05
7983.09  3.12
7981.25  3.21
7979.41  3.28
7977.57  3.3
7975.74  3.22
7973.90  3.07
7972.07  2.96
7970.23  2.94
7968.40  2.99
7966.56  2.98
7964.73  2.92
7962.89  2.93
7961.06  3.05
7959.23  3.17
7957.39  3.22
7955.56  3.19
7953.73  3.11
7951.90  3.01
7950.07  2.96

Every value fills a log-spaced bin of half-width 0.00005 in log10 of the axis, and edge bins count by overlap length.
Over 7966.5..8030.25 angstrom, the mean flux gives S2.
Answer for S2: 2.79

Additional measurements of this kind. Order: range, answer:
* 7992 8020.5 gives 2.6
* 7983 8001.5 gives 2.94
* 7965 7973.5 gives 2.97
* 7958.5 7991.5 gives 3.06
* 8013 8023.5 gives 2.46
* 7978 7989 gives 3.12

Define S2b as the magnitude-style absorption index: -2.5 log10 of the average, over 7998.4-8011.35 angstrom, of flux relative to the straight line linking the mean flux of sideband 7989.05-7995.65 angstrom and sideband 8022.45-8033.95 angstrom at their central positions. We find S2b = 0.12 mag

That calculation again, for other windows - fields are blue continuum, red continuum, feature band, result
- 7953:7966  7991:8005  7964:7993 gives -0.04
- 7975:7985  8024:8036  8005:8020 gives 0.20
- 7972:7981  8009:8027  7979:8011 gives 0.01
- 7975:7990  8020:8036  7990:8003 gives 0.05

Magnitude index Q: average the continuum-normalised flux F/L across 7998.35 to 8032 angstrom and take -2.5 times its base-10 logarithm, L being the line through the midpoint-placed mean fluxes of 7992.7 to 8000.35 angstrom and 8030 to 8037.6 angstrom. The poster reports 0.113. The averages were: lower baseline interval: 2.9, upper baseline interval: 2.78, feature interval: 2.56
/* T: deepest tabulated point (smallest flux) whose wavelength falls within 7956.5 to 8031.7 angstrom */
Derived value 2.28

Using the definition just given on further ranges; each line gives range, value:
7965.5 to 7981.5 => 2.94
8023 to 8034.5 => 2.44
